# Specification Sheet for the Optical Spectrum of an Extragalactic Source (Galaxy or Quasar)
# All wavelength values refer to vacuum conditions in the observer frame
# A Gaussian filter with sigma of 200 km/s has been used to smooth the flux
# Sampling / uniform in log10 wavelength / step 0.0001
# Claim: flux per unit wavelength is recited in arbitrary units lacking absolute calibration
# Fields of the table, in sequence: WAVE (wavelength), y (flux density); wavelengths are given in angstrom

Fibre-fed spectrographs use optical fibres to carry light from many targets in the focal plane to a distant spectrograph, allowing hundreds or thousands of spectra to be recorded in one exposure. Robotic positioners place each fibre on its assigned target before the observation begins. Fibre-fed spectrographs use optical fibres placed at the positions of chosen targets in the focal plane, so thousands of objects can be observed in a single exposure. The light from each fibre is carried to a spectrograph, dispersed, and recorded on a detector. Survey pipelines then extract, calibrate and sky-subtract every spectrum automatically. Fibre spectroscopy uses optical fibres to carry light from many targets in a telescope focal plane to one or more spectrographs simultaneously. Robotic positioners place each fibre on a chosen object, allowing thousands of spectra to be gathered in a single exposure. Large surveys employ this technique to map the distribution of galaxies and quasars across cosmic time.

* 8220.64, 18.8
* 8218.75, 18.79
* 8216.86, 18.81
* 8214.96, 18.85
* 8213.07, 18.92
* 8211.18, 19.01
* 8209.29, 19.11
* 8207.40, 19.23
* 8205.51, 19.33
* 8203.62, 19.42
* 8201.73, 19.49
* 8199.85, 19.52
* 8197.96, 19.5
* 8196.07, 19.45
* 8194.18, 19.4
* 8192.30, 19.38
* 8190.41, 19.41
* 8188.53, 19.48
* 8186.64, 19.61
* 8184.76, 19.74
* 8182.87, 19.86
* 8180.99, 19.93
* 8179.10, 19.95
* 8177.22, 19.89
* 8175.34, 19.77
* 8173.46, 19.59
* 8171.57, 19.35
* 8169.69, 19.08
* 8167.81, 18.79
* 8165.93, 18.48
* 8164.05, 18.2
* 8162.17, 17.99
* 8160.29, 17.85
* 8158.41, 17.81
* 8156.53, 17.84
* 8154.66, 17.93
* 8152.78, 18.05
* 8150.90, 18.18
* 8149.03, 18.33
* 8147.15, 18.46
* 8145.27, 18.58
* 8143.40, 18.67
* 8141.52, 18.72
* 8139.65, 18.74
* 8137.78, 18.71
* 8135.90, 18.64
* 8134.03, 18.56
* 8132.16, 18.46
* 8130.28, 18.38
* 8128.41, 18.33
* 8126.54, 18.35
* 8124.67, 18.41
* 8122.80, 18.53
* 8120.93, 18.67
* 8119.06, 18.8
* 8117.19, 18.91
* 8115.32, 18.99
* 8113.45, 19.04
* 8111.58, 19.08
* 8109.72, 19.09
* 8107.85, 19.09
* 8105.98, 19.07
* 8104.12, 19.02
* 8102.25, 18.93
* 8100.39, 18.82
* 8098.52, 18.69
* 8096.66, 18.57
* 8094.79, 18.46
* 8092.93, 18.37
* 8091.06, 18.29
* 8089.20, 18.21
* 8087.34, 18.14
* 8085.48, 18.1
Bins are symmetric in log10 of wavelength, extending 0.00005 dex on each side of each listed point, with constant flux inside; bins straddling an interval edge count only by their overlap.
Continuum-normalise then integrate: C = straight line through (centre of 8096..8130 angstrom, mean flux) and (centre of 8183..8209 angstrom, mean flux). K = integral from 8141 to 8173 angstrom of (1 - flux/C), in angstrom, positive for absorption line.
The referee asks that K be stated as 1.3 angstrom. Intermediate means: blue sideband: 18.8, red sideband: 19.5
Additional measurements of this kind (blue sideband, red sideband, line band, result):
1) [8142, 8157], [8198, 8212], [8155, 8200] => -0.8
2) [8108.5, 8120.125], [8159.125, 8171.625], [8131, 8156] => 0.3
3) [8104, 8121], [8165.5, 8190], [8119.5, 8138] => 0.6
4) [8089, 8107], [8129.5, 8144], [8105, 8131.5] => -0.2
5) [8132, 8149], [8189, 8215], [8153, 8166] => 0.6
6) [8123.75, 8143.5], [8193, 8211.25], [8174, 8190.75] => -0.5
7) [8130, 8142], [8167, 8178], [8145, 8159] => 0.6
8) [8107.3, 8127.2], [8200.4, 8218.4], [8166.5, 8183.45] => -0.5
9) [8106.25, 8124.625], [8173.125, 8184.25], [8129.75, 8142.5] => 0.4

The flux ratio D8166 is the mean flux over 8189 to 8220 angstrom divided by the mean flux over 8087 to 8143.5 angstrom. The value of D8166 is 1.03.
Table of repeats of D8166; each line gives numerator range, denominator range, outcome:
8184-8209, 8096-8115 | 1.03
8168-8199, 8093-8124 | 1.04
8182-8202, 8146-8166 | 1.08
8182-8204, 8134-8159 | 1.06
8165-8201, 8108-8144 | 1.04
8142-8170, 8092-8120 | 0.97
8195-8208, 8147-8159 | 1.07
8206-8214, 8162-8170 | 1.03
